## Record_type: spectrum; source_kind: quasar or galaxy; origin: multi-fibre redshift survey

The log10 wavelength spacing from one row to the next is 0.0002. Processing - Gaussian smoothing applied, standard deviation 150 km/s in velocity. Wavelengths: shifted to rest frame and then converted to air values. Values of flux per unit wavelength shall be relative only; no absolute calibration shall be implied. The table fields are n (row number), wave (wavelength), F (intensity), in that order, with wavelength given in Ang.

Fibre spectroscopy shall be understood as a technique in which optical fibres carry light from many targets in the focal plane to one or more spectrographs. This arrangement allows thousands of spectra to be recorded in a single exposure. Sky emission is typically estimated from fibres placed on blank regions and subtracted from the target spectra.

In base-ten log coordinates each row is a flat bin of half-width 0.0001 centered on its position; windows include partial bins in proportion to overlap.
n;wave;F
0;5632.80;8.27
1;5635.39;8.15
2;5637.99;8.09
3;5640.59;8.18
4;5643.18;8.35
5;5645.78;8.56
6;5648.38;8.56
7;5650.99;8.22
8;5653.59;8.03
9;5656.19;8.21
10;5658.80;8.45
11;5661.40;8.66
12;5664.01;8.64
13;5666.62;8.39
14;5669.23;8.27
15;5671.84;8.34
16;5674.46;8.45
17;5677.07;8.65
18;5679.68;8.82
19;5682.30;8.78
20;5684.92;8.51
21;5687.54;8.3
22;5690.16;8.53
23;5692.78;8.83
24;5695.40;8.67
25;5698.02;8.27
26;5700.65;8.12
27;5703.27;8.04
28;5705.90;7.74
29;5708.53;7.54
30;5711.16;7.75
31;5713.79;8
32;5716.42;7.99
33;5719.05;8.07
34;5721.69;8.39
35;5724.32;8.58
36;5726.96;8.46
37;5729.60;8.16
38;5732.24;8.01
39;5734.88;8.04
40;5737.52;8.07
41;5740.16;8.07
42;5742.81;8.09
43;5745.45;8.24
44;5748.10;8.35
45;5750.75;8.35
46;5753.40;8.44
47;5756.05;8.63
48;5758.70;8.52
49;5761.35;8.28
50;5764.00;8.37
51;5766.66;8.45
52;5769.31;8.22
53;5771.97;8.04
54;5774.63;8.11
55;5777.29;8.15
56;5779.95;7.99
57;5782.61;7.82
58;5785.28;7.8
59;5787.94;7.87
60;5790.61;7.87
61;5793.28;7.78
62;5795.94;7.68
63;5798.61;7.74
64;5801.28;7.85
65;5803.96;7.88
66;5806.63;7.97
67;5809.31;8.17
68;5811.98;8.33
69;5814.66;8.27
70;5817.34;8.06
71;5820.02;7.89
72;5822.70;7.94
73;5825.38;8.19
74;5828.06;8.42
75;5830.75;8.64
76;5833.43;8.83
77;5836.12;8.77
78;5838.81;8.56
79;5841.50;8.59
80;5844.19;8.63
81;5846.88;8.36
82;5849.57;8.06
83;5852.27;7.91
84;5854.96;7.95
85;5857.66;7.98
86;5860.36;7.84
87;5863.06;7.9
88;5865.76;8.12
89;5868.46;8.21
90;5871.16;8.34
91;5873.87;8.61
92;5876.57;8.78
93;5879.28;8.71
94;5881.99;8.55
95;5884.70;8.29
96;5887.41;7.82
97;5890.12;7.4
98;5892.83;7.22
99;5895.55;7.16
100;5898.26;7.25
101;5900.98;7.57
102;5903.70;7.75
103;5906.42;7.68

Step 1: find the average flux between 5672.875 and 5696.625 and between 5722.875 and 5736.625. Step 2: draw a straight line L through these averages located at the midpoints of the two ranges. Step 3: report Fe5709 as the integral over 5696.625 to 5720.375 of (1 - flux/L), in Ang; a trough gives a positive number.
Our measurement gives 1.3 Ang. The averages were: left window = 8.61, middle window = 7.95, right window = 8.25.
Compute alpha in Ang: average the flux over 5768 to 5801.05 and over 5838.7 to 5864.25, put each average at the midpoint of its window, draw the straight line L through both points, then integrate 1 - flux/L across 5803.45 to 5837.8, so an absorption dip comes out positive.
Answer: -0.9 Ang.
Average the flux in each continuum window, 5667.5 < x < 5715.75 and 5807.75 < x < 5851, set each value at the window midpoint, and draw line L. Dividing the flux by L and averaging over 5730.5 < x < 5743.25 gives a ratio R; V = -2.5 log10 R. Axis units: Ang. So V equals 0.04 mag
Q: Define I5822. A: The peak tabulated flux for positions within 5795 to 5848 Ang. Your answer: 8.83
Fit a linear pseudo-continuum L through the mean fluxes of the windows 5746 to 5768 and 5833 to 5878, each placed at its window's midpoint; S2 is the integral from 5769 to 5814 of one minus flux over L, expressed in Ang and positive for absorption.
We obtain 2.3 Ang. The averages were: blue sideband 8.42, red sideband 8.31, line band 7.95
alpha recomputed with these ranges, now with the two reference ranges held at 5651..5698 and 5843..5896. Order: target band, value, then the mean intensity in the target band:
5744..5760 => -0.2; 8.42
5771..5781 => 0.3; 8.08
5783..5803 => 1.1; 7.8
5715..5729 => 0.2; 8.29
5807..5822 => 0.2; 8.12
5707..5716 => 0.7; 7.79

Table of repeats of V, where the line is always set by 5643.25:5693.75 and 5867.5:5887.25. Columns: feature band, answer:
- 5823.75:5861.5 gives 0.02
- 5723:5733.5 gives 0.02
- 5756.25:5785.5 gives 0.04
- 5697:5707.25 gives 0.06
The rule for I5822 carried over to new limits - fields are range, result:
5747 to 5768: 8.63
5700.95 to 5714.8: 8.04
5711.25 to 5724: 8.39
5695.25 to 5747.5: 8.67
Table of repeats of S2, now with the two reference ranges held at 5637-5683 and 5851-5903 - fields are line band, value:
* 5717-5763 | -0.1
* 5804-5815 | 0.0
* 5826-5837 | -0.8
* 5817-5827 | 0.1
